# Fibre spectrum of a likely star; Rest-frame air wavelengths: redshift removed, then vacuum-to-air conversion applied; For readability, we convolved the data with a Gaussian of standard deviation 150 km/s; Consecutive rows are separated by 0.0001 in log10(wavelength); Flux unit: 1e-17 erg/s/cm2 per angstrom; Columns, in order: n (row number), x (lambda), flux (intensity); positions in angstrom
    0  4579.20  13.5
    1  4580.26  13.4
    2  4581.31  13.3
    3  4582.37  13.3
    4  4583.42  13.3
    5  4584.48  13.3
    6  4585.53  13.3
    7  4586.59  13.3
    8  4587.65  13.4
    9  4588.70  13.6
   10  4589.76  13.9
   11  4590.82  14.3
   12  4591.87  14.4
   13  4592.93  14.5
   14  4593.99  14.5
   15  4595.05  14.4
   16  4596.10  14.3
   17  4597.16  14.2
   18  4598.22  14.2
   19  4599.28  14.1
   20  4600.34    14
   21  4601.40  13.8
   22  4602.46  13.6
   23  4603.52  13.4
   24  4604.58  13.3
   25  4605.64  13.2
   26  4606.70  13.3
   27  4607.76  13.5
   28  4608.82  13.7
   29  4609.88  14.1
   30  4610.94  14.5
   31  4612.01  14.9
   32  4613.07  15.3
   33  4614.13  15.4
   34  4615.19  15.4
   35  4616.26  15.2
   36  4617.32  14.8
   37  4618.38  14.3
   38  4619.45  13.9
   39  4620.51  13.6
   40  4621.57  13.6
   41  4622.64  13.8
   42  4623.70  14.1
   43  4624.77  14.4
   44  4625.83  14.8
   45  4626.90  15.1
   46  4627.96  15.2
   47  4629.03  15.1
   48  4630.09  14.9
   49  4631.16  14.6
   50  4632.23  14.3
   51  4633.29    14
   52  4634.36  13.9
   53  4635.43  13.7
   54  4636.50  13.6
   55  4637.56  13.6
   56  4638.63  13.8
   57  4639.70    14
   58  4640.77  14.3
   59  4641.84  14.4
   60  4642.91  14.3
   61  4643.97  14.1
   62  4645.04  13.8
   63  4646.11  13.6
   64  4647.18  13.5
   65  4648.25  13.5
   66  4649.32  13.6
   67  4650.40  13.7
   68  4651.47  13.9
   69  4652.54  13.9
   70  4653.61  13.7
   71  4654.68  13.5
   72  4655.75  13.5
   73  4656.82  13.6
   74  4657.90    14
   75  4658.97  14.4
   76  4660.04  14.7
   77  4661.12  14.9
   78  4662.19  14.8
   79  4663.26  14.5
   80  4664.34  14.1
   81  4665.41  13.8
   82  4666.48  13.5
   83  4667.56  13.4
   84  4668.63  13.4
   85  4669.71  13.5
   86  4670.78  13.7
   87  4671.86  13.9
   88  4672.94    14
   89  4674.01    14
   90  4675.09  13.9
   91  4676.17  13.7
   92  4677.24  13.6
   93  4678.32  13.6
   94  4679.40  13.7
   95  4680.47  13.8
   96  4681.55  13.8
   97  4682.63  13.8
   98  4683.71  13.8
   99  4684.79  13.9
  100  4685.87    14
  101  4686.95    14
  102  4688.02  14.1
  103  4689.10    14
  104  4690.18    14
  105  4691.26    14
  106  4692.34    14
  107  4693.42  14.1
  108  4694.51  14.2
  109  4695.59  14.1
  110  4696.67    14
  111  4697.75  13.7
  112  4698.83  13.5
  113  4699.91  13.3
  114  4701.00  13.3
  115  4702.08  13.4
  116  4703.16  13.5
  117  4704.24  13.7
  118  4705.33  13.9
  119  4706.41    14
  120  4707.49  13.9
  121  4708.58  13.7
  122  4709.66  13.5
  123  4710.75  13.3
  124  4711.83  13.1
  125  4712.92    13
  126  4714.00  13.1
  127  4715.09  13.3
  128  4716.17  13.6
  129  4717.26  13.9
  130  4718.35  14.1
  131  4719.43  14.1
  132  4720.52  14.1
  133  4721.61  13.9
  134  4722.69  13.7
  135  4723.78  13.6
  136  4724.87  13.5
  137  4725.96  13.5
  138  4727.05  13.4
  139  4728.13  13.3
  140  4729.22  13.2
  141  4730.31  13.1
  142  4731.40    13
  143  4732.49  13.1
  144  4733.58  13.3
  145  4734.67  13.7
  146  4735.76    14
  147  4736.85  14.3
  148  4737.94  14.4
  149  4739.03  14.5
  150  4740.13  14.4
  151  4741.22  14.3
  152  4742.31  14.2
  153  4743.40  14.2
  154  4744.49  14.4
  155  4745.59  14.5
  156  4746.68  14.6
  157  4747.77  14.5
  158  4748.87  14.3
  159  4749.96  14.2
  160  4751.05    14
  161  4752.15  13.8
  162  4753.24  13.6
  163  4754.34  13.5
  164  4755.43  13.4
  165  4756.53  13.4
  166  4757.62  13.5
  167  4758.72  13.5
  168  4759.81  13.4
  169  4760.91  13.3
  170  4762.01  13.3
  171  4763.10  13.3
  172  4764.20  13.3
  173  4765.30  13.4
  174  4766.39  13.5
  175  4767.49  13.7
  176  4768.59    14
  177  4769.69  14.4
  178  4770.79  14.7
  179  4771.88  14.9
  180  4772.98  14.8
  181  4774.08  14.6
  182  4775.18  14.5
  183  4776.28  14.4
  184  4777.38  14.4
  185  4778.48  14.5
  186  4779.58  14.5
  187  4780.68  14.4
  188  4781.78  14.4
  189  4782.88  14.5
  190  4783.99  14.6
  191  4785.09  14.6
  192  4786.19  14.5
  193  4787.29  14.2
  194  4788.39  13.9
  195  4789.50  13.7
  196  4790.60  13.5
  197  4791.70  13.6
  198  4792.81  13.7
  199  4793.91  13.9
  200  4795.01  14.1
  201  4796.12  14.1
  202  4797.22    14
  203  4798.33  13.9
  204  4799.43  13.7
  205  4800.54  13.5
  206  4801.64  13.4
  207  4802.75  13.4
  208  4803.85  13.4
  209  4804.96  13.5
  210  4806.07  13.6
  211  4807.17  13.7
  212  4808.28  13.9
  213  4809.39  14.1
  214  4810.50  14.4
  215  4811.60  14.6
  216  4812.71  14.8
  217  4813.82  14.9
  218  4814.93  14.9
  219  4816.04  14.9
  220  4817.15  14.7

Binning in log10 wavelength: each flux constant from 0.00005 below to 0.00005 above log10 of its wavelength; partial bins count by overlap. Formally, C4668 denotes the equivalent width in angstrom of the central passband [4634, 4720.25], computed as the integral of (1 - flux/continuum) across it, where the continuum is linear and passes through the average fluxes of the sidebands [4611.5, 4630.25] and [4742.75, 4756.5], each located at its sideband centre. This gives 3.5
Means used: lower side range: 14.7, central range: 13.8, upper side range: 14.1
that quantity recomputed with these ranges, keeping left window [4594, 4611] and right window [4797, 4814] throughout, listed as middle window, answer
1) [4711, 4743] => 0.5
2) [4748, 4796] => -0.4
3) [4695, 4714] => 0.4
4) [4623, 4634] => -0.6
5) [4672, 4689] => 0.0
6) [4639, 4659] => 0.0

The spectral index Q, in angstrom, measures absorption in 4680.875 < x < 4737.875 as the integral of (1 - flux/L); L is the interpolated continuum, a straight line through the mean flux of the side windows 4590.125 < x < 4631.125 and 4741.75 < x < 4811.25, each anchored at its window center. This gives 1.7 angstrom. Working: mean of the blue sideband 14.3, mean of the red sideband 14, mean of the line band 13.7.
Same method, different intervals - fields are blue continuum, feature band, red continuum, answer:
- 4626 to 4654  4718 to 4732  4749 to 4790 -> 0.48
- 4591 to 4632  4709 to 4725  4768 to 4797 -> 0.78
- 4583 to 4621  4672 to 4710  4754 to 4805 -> 0.50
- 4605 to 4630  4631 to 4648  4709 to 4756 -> 0.41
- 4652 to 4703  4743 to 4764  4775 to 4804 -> 0.27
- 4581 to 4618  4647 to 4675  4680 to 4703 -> 0.03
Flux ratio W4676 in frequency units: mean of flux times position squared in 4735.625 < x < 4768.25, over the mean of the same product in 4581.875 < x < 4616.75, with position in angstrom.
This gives 1.06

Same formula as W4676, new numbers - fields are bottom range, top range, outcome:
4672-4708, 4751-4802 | 1.05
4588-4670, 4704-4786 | 1.04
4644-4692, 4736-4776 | 1.05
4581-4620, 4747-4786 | 1.07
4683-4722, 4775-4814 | 1.06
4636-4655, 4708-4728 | 1.01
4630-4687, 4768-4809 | 1.07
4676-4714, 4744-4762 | 1.03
